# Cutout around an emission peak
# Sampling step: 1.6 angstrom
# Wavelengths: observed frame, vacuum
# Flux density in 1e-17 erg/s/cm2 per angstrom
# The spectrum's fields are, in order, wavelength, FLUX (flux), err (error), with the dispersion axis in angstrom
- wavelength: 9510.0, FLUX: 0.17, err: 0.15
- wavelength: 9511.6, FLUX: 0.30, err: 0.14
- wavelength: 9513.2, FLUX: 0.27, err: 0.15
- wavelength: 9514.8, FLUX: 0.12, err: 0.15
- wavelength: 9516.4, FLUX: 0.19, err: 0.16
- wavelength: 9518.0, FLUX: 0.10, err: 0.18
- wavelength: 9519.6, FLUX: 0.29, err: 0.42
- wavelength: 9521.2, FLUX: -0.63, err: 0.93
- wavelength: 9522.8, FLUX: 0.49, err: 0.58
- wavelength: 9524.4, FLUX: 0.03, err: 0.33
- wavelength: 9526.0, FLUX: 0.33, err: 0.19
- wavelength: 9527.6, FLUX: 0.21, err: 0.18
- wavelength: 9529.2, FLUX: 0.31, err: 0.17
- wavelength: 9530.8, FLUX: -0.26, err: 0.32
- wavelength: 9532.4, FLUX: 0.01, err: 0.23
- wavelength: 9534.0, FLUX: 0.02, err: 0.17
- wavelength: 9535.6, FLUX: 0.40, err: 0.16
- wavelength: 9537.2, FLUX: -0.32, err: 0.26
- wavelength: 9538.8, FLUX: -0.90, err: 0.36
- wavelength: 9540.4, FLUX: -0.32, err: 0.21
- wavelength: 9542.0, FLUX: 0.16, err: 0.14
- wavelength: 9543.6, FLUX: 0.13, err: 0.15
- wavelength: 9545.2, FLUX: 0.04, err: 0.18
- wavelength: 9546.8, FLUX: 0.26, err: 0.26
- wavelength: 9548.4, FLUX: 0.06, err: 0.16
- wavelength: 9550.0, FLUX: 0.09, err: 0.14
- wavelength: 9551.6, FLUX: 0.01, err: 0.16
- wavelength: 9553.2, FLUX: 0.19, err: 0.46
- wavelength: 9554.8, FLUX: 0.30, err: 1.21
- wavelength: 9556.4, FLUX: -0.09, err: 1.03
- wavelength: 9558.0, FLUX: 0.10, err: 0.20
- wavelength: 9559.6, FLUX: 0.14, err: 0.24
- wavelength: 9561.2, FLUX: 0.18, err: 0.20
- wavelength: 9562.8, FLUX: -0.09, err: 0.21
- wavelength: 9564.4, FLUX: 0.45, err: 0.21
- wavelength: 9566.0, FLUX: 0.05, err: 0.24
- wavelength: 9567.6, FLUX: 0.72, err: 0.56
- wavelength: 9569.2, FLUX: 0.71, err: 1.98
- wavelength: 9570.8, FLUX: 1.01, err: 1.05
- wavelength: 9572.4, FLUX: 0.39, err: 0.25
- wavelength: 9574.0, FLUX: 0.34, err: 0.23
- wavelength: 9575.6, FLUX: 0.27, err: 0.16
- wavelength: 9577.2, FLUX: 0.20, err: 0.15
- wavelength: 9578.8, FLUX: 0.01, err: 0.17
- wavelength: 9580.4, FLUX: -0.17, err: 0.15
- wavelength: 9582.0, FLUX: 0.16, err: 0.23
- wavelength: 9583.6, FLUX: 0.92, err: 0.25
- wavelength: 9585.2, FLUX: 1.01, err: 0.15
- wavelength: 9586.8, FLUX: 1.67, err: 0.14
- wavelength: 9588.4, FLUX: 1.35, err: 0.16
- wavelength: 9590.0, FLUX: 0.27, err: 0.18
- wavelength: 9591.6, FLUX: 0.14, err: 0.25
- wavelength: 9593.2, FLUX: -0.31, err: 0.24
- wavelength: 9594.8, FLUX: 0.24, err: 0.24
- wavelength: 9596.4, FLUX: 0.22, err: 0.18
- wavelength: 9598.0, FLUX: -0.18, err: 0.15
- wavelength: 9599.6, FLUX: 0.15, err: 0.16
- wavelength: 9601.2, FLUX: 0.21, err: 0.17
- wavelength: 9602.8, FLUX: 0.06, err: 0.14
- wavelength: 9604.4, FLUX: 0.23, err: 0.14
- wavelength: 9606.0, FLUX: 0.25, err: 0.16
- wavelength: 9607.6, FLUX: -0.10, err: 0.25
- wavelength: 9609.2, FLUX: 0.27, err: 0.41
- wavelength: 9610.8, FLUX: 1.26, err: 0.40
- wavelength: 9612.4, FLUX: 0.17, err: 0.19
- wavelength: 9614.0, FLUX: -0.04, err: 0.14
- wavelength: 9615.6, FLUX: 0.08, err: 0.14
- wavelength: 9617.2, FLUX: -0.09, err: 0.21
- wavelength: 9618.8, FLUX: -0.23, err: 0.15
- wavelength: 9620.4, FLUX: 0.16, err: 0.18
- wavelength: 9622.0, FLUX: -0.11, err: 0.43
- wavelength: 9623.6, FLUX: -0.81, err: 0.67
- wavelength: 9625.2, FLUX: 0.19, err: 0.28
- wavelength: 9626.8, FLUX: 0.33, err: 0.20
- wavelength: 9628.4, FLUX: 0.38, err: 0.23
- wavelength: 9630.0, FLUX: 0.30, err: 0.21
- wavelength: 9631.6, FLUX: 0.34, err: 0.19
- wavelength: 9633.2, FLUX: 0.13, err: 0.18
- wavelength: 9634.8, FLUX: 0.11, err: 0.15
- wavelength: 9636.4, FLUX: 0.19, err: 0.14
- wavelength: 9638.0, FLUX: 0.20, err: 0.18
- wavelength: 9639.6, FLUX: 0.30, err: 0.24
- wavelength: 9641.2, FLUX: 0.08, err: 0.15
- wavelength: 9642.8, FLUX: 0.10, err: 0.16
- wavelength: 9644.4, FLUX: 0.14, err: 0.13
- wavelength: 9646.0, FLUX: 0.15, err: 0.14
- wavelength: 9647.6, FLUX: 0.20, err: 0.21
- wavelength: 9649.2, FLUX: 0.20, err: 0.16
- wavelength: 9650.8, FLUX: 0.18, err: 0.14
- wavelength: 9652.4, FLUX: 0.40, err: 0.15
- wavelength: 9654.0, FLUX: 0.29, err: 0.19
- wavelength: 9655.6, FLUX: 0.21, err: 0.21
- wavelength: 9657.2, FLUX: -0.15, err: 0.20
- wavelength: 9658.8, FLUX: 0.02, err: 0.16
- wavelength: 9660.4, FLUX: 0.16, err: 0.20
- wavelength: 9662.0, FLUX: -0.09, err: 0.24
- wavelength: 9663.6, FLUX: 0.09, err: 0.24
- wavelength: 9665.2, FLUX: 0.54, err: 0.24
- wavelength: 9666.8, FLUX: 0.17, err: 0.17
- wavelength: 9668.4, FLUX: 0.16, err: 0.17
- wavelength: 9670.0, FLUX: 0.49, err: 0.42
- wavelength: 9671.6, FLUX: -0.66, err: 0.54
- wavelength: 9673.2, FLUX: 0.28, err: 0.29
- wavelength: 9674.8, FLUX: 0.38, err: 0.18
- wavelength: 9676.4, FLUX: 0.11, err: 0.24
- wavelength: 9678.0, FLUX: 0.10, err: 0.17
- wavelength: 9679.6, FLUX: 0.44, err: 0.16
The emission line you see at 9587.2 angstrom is [O III]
